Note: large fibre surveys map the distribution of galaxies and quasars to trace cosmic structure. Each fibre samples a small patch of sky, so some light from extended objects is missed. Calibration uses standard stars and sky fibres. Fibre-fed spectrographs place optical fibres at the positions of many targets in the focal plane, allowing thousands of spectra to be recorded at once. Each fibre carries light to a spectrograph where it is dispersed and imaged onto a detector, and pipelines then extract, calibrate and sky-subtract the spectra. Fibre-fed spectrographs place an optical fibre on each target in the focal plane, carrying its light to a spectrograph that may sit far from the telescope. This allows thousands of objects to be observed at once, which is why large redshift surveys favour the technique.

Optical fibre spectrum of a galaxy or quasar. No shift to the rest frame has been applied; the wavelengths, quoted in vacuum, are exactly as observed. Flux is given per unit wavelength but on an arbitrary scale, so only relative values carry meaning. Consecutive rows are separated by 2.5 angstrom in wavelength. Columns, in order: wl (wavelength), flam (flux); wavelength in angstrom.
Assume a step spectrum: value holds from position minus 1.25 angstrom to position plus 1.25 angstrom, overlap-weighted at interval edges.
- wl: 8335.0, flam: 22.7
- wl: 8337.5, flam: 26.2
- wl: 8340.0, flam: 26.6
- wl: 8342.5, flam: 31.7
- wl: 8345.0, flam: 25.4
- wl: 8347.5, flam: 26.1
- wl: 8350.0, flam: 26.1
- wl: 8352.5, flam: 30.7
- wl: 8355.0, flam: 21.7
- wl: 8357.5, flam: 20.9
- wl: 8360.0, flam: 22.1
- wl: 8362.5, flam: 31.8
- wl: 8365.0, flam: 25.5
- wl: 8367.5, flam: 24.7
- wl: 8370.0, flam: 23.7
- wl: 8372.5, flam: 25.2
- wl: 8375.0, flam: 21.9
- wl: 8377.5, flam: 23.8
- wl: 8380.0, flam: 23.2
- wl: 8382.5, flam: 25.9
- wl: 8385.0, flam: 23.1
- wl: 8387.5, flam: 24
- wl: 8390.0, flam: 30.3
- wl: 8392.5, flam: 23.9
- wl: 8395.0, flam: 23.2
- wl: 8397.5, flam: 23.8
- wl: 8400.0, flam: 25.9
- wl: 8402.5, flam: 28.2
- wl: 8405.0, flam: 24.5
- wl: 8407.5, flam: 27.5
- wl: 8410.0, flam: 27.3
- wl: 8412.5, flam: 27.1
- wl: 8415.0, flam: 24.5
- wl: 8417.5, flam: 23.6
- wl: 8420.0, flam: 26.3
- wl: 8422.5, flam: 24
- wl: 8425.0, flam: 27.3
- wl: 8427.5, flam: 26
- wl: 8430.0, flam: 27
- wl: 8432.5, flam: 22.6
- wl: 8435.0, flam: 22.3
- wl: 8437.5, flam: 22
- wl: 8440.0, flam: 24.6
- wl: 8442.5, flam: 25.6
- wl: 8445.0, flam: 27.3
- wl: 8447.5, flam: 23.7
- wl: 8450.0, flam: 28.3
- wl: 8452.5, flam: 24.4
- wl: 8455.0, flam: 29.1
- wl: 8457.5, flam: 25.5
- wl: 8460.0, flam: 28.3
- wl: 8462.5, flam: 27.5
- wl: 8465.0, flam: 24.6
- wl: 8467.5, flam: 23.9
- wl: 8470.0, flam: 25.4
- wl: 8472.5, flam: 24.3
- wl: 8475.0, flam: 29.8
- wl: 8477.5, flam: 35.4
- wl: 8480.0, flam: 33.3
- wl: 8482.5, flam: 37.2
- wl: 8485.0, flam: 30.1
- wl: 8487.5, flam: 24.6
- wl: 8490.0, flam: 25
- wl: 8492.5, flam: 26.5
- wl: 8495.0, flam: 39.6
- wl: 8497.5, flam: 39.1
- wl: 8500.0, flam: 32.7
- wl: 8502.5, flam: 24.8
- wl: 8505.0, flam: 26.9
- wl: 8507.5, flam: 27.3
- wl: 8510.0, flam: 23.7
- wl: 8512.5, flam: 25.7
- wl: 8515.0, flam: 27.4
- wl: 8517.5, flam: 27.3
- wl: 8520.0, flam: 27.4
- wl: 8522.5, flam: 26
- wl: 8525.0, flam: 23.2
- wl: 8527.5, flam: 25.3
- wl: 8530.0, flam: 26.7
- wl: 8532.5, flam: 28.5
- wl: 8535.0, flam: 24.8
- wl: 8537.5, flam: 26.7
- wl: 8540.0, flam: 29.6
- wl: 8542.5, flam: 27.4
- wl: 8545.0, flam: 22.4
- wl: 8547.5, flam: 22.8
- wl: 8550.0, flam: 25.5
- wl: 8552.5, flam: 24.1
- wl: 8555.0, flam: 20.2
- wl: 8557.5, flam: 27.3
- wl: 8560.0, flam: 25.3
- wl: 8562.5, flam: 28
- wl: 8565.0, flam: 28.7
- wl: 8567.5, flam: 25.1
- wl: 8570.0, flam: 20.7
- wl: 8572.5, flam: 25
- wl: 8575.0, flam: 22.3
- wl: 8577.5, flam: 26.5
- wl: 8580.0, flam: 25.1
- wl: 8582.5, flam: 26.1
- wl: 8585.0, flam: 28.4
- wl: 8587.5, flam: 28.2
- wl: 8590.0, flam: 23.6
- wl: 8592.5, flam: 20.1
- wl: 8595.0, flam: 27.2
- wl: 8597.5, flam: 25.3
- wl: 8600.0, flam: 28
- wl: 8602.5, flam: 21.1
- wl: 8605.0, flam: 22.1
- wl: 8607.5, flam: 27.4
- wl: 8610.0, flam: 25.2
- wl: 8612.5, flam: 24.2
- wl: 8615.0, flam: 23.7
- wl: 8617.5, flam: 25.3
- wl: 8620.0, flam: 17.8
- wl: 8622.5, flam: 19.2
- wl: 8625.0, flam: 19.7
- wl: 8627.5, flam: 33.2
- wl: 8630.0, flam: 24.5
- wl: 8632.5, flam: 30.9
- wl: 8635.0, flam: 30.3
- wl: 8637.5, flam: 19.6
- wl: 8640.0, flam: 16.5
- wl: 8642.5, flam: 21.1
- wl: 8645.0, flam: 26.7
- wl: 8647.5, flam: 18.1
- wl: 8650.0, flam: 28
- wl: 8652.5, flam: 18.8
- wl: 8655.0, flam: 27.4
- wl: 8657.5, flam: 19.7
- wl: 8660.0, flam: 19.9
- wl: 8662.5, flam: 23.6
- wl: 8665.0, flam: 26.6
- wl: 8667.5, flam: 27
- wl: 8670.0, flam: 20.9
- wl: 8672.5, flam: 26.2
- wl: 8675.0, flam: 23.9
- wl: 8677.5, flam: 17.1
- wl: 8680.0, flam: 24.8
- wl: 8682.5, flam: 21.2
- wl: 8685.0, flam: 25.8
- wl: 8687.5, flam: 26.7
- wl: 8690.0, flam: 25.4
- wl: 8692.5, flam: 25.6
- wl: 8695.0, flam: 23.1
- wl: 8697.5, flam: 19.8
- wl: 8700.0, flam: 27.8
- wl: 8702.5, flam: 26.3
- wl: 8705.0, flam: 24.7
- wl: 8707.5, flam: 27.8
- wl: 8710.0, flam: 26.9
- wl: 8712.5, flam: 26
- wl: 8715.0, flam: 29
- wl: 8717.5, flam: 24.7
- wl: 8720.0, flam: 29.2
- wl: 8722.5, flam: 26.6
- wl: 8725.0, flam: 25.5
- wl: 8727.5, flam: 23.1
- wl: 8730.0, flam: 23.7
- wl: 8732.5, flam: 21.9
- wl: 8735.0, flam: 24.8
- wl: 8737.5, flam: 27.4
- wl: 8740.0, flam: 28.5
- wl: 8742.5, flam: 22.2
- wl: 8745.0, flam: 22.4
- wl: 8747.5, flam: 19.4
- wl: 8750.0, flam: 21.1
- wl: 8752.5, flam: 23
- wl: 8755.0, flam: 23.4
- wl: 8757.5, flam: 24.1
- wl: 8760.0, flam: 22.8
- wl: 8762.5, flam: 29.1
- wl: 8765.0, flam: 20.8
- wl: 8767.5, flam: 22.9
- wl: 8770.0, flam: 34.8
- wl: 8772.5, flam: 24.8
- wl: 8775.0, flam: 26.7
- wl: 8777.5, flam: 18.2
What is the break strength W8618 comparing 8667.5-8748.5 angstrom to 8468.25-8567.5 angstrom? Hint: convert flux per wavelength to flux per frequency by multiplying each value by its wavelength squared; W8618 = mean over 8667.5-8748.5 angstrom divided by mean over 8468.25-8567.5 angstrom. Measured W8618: 0.94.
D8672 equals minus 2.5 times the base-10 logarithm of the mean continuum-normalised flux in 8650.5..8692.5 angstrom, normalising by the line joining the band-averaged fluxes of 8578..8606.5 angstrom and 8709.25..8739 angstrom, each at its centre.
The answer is 0.08 mag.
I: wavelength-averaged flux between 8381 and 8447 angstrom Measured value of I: 25.3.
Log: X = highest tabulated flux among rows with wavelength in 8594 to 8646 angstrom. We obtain 33.2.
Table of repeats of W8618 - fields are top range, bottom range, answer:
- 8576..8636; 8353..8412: 1.06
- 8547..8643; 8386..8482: 0.97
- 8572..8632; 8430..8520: 0.92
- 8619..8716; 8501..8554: 0.96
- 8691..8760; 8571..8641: 1.04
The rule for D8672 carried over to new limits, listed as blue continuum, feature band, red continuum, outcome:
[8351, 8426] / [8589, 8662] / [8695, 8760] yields 0.056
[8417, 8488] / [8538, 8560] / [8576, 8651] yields 0.015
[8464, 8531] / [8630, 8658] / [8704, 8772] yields 0.122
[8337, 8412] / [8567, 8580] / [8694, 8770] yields 0.050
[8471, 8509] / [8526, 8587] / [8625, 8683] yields 0.086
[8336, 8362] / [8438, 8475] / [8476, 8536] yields 0.076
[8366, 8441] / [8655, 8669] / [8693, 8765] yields 0.049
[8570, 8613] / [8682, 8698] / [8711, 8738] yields 0.050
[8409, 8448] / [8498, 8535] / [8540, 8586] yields -0.071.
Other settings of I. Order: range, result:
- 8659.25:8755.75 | 24.5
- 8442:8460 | 26.4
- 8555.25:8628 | 24.7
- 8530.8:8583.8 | 25.4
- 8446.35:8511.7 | 28.5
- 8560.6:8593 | 25.3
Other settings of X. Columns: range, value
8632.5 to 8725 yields 30.9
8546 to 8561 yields 27.3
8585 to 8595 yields 28.4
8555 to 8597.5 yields 28.7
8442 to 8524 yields 39.6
